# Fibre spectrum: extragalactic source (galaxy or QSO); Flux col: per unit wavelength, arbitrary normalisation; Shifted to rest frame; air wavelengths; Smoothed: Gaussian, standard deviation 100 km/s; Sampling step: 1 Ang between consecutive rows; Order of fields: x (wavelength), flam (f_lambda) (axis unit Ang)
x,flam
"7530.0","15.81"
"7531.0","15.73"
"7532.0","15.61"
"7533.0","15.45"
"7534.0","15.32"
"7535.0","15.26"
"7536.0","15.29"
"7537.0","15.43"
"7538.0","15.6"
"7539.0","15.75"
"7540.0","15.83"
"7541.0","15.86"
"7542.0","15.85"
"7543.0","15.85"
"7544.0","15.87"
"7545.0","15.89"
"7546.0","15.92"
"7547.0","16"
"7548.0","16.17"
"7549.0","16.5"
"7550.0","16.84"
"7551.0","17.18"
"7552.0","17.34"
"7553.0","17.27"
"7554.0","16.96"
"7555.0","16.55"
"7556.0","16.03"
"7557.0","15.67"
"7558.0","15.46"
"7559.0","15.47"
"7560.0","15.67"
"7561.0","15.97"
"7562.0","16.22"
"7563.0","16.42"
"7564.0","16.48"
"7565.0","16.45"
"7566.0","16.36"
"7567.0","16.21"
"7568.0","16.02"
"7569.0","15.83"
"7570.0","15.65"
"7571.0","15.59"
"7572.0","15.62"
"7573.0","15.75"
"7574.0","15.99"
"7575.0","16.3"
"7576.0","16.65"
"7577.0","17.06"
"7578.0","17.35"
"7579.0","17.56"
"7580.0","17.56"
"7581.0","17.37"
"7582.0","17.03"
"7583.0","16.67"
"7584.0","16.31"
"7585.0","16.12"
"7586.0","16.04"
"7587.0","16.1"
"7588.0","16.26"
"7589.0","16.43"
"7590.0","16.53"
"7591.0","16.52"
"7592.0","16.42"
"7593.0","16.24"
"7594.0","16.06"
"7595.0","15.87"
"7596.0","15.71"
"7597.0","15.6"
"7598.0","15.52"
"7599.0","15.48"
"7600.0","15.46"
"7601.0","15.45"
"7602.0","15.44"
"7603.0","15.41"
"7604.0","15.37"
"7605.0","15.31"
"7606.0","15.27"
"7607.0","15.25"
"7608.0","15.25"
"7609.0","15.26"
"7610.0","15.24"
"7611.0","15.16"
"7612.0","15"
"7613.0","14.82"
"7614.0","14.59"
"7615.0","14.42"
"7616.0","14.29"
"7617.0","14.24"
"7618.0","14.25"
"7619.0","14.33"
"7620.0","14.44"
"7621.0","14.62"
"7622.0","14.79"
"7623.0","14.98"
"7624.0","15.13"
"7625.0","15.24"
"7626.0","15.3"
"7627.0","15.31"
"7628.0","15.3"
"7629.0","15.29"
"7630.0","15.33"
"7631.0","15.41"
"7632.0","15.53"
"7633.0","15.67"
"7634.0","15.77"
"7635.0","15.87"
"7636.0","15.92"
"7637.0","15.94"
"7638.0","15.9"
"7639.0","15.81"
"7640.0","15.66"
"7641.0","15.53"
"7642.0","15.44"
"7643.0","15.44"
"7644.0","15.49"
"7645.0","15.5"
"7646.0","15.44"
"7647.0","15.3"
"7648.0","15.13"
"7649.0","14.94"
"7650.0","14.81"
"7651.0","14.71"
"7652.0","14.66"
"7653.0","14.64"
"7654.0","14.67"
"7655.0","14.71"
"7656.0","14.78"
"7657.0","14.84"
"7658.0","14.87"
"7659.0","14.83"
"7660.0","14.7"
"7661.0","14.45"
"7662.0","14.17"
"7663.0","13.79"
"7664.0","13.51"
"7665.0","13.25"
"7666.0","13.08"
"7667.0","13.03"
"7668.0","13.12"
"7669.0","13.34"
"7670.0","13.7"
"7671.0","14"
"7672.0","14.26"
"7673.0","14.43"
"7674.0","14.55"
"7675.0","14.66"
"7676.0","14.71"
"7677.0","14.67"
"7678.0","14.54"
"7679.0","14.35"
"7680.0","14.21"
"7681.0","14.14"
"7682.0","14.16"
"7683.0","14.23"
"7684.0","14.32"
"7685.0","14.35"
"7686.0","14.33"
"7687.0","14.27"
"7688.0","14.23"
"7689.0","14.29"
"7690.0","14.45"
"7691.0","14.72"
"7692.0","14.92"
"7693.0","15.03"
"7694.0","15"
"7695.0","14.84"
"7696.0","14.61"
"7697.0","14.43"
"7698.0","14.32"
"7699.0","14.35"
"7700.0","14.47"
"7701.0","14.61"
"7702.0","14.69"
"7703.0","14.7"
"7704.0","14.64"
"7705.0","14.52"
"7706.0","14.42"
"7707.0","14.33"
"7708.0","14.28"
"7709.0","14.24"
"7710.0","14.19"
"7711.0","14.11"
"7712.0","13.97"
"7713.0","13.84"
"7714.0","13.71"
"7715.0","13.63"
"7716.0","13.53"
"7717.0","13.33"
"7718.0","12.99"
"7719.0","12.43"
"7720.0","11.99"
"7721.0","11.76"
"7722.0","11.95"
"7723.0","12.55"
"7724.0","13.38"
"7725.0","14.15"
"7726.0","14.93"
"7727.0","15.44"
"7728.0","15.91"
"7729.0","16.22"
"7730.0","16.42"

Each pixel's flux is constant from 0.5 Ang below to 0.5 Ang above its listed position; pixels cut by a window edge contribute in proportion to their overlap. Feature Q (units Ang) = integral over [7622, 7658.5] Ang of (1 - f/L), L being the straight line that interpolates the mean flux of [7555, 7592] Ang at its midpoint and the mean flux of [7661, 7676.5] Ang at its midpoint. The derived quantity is -1.7 Ang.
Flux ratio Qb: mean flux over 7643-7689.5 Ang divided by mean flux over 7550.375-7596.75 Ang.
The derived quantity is 0.9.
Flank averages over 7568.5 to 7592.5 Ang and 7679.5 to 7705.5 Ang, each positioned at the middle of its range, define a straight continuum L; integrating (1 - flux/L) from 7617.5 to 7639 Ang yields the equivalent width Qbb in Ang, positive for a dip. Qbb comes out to 0.5 Ang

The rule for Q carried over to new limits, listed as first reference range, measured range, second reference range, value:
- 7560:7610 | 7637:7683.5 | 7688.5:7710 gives 1.5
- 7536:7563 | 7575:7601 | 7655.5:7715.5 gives -1.3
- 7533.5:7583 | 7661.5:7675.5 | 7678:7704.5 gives 1.0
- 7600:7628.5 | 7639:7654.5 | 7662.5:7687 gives -0.7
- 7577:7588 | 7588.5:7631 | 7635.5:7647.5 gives 2.5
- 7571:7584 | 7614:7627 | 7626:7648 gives 1.0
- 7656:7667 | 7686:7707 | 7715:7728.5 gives -1.3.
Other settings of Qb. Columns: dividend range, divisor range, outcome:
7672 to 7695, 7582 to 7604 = 0.91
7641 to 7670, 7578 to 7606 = 0.90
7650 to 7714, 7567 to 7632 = 0.92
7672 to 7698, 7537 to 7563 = 0.90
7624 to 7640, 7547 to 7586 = 0.95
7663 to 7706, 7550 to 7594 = 0.87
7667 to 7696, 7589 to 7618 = 0.93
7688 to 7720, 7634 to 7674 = 0.97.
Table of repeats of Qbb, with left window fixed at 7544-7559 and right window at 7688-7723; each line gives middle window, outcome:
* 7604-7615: 0.3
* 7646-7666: 0.3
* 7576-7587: -0.7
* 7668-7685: 0.3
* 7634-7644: -0.5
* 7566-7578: -0.1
